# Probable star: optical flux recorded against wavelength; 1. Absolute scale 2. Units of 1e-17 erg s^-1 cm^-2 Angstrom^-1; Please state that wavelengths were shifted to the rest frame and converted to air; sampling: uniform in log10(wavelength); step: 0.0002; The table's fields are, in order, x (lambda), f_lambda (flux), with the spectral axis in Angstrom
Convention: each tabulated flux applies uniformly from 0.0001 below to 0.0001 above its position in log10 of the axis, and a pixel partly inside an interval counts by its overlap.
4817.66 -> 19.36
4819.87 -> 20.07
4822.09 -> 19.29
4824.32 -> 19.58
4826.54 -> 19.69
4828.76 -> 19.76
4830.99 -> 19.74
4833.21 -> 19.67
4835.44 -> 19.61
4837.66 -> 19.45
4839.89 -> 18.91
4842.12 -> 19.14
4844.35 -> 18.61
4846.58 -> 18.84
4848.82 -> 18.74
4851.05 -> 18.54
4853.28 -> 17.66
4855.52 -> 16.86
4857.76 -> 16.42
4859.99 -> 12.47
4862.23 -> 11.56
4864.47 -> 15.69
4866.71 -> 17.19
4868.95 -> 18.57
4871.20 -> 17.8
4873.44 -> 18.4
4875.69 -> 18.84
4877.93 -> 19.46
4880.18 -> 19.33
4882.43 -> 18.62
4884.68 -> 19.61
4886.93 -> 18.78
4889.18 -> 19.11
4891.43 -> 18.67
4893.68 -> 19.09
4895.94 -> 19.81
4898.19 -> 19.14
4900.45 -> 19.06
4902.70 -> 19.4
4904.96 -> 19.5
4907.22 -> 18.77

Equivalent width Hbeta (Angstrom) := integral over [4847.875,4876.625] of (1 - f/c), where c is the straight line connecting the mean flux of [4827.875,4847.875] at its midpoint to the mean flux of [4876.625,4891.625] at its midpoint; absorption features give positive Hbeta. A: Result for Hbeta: 3.58 Angstrom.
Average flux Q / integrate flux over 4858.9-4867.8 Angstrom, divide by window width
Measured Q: 14.2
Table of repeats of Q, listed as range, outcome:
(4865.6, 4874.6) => 18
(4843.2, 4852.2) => 18.7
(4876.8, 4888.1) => 19.2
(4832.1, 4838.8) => 19.6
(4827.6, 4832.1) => 19.8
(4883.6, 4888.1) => 19.2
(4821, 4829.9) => 19.6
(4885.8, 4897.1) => 19.1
